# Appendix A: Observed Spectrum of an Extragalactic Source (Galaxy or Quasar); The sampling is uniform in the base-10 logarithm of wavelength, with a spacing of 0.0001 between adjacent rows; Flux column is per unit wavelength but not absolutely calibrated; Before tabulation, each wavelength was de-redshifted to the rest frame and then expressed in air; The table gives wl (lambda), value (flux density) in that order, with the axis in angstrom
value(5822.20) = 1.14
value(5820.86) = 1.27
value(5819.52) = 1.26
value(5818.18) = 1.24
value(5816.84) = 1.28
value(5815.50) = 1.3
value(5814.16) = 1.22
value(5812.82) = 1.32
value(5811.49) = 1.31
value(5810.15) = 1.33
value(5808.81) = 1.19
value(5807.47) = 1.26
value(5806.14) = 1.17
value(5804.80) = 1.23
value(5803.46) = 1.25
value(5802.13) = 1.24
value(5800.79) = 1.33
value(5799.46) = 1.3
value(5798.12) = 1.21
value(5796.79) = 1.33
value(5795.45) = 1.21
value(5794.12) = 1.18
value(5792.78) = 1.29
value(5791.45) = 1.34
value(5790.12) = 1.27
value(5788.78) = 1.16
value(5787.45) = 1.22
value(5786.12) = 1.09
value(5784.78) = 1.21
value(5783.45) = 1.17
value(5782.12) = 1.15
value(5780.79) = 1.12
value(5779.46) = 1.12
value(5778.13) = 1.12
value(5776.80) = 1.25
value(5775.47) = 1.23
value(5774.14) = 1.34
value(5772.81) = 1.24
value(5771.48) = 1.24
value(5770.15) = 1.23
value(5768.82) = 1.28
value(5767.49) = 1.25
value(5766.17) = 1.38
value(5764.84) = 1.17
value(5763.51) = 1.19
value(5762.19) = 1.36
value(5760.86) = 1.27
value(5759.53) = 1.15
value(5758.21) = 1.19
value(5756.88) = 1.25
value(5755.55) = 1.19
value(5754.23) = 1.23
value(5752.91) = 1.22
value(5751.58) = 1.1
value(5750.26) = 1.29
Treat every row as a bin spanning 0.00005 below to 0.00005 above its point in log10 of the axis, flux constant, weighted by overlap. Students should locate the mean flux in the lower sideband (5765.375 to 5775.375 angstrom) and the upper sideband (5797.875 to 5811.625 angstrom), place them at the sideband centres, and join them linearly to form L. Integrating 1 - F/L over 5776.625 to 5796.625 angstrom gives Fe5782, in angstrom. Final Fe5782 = 1.1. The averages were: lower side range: 1.28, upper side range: 1.26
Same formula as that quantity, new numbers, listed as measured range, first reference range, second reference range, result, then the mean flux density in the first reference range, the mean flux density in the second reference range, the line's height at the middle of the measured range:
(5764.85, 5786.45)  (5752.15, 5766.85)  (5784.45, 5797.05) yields 0.3 angstrom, 1.24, 1.23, 1.23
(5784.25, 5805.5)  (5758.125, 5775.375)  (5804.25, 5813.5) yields 0.3 angstrom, 1.25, 1.26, 1.26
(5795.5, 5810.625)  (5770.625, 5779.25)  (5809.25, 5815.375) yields 0.3 angstrom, 1.23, 1.29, 1.28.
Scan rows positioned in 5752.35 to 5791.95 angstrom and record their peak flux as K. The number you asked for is 1.38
